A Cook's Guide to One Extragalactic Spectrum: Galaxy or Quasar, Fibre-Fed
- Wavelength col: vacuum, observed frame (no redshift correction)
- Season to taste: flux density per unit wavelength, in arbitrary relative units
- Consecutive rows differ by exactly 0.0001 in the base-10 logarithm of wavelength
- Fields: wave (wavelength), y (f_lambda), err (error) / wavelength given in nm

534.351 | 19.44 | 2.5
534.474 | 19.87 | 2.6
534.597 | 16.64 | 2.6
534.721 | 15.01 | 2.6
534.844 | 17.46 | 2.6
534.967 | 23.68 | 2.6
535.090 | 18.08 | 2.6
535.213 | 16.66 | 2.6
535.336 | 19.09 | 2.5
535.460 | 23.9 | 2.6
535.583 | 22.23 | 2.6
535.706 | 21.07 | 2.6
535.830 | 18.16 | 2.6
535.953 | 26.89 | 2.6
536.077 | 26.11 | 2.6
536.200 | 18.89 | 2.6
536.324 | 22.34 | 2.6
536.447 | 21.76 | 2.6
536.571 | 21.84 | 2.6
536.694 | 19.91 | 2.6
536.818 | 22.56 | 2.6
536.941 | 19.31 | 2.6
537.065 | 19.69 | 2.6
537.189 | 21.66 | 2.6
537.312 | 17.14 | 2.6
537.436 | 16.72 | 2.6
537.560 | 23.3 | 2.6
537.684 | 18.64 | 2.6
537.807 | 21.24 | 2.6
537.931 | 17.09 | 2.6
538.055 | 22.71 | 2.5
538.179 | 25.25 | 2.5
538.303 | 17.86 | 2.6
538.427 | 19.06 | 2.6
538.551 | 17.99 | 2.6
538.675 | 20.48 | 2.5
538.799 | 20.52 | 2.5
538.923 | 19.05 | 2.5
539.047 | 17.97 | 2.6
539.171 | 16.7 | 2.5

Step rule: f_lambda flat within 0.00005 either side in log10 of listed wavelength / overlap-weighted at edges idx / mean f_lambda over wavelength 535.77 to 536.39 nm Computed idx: 22.5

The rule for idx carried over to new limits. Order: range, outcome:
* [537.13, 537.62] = 19.7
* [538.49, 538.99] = 19.5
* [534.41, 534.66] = 18.2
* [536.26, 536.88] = 21.7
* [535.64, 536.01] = 22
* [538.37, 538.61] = 18.5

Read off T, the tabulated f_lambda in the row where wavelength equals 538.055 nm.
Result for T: 22.71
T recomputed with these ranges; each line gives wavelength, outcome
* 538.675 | 20.48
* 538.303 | 17.86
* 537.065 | 19.69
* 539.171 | 16.7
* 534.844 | 17.46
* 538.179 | 25.25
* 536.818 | 22.56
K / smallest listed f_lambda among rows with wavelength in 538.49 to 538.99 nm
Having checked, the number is 17.99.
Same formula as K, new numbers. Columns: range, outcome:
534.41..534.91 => 15.01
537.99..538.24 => 22.71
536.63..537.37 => 17.14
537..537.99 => 16.72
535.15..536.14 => 16.66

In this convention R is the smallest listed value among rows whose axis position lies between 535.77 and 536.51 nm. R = 18.16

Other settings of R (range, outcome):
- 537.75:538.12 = 17.09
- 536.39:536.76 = 19.91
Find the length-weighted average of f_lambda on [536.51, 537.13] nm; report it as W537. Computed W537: 20.7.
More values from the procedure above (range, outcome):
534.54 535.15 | 18.2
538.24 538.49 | 18.5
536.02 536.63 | 22.2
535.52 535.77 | 21.6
